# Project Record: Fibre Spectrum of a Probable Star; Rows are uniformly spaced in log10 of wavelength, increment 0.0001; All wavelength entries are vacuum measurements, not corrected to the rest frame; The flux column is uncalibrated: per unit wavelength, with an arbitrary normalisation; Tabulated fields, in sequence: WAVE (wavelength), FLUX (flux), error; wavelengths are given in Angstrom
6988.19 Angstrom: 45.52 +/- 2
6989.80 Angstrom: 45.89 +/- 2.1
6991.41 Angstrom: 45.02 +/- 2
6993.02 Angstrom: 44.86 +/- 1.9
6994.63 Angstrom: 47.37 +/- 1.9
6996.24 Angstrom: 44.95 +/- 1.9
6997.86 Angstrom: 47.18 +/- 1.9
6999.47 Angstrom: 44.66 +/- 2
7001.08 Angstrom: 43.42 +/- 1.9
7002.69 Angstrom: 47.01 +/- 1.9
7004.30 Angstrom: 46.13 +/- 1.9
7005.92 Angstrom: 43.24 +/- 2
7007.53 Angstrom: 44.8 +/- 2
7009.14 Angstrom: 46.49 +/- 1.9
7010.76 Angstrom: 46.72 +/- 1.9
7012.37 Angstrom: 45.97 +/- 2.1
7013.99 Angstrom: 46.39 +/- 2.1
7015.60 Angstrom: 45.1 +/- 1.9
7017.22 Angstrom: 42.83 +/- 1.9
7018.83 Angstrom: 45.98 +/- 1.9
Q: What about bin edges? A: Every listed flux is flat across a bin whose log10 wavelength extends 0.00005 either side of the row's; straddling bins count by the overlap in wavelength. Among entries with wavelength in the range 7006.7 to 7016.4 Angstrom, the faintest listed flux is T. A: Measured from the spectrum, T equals 44.8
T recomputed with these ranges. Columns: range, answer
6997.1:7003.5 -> 43.42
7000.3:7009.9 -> 43.24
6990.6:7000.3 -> 44.66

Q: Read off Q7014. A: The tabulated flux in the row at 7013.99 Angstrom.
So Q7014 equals 46.39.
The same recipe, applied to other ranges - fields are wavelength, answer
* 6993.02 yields 44.86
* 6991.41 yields 45.02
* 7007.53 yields 44.8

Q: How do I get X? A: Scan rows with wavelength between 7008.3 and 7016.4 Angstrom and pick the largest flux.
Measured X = 46.72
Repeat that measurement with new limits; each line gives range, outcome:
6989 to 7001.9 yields 47.37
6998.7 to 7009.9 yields 47.01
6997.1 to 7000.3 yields 47.18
